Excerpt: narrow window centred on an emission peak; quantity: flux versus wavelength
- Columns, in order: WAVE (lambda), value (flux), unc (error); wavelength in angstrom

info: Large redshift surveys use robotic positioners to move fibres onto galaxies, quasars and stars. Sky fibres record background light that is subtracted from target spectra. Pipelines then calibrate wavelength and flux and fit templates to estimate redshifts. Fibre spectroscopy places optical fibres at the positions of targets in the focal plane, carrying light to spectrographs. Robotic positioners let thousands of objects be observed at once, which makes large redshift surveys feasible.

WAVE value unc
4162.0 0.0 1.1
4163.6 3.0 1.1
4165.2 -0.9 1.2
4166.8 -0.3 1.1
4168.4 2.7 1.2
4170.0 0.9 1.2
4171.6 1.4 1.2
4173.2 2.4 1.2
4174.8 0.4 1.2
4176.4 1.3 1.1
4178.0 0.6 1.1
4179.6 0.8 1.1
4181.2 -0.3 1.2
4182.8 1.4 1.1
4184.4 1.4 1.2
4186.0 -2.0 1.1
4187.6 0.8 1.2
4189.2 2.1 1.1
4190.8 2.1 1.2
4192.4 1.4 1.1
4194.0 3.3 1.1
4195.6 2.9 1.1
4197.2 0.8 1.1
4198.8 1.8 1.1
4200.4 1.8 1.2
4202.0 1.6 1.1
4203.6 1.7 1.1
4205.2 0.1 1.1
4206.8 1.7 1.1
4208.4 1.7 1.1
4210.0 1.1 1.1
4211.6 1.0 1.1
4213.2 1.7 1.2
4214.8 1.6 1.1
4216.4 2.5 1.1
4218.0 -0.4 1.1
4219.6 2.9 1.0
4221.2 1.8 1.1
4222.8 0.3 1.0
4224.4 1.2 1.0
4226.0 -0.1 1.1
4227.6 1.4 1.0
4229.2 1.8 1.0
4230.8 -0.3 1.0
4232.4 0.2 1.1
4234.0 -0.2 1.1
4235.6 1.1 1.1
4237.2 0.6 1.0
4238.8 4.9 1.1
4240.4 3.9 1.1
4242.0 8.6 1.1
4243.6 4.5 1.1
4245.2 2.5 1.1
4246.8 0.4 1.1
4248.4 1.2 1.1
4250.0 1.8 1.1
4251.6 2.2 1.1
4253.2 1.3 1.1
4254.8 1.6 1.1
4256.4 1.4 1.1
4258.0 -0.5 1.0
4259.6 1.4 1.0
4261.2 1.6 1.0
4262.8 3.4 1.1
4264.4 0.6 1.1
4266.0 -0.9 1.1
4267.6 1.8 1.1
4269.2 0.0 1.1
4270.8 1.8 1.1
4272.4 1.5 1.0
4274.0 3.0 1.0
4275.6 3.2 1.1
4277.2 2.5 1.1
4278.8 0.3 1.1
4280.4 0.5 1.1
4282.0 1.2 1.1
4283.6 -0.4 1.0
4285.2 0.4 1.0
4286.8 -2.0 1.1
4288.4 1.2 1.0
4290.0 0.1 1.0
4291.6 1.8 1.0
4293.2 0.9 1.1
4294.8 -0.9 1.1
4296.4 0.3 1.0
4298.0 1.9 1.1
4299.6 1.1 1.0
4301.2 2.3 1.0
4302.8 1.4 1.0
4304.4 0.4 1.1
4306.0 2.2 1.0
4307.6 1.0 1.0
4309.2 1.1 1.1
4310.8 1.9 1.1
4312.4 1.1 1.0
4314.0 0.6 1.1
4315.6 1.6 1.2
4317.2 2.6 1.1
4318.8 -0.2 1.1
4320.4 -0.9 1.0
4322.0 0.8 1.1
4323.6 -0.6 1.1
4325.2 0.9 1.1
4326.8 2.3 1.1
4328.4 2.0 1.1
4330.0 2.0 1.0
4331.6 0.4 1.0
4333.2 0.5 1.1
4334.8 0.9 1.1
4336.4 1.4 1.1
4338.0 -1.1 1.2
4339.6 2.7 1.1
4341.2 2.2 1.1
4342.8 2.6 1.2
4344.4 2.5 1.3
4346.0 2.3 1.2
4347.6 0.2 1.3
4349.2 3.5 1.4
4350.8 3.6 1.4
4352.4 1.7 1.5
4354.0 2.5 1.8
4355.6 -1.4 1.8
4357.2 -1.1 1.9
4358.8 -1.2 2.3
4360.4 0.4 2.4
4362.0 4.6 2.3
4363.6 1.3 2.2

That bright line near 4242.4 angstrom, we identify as [O II]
